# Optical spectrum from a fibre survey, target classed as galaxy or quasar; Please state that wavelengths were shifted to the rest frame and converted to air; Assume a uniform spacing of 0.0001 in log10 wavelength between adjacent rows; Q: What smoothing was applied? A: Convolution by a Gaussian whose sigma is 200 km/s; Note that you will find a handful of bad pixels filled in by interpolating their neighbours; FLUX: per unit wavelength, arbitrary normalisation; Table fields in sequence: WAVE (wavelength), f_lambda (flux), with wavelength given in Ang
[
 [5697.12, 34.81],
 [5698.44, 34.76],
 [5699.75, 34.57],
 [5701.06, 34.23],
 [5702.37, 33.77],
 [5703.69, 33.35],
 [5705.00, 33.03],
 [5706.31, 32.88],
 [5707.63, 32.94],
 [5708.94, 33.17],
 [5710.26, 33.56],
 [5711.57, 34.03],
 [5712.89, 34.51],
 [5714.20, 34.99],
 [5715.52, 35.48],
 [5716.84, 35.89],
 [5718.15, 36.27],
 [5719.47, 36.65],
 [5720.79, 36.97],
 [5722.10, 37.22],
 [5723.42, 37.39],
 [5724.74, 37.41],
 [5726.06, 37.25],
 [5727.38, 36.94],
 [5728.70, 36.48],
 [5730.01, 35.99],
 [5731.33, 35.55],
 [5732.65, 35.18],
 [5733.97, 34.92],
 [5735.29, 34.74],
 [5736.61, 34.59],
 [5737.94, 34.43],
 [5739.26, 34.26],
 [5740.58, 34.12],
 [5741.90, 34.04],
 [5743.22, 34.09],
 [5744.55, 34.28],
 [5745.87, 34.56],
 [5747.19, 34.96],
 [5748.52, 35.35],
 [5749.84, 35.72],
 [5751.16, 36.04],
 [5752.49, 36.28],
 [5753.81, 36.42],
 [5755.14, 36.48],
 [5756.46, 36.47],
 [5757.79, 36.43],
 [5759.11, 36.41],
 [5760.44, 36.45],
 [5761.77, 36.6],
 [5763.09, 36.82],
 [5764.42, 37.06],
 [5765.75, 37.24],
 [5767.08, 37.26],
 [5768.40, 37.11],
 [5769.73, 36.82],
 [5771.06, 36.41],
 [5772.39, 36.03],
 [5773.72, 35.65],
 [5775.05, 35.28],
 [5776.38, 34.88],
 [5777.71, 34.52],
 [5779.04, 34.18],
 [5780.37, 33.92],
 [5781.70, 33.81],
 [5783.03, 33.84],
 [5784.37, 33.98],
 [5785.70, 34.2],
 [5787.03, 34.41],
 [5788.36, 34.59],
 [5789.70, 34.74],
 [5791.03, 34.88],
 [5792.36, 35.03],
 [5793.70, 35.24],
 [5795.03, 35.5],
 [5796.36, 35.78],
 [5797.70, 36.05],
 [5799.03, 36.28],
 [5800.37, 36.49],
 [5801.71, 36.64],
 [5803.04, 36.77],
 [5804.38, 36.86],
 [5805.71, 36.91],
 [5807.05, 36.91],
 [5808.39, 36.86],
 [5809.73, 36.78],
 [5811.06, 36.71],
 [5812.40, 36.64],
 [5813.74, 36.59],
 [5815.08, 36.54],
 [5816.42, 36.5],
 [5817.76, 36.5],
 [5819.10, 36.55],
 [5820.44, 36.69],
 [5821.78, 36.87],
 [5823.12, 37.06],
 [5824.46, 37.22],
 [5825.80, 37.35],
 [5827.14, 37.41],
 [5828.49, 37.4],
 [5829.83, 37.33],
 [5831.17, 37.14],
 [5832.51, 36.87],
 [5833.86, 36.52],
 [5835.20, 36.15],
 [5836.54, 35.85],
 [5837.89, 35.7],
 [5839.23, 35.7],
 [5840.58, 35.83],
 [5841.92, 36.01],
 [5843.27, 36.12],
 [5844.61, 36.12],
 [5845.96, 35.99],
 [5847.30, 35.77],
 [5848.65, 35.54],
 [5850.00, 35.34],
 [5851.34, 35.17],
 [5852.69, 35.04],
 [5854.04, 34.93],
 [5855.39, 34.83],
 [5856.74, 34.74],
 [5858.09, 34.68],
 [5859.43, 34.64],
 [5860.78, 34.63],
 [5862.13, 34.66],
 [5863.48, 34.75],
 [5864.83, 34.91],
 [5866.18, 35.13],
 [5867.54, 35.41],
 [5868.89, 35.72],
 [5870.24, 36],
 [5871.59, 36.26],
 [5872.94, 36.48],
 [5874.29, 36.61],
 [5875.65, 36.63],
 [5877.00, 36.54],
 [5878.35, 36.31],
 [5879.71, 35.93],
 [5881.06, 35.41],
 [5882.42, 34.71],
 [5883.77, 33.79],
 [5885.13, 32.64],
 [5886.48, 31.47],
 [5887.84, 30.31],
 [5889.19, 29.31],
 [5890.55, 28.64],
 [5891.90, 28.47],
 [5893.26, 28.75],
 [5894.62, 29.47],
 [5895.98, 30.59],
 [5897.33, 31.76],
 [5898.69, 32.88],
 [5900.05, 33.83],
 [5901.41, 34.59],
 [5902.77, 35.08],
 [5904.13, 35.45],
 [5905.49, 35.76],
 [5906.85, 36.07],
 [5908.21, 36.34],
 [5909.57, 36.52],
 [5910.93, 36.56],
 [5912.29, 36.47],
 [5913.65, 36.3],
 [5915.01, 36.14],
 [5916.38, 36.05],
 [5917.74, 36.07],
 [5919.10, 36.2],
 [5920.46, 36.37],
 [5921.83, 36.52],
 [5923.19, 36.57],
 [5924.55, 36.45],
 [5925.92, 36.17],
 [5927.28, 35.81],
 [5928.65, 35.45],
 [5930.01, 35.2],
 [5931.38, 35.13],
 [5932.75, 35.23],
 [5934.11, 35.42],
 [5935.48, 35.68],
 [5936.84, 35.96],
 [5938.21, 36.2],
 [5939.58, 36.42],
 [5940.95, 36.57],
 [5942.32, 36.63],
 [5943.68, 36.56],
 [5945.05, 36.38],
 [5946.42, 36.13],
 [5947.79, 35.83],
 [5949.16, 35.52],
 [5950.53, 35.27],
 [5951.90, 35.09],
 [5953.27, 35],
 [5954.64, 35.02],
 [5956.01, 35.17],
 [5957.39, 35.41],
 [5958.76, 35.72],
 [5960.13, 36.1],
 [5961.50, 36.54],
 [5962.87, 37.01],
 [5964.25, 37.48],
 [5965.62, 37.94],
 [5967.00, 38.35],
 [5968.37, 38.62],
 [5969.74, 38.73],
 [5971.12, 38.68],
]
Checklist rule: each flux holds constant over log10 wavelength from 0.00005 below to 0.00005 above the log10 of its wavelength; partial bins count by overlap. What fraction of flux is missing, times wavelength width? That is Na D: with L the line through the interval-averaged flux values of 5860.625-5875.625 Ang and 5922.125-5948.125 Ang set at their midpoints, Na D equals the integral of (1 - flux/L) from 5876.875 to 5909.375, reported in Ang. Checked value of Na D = 2.4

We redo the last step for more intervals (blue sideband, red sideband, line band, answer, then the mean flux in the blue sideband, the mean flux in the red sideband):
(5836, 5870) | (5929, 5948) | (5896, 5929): 0.2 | 35.3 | 36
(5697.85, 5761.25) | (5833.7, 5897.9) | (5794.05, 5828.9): -1.9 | 35.2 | 34.4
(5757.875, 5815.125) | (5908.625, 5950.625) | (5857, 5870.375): 0.4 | 35.9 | 36.1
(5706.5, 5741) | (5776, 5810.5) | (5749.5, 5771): -0.7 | 35.4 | 35.4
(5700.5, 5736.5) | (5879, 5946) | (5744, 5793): -0.7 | 35.2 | 34.6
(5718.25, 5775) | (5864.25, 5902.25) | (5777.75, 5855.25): -2.8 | 36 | 33.5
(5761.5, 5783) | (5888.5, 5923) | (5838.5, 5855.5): -0.4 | 35.8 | 34.1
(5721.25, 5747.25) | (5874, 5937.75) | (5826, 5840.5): -0.7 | 35.4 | 34.5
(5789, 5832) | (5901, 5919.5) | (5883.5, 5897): 2.2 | 36.5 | 36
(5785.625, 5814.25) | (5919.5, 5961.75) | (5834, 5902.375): 3.0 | 36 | 35.9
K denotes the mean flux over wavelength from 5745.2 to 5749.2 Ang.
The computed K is 35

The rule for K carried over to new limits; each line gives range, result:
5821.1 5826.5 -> 37.2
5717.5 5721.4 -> 36.6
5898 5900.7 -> 33.3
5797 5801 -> 36.2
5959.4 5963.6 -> 36.6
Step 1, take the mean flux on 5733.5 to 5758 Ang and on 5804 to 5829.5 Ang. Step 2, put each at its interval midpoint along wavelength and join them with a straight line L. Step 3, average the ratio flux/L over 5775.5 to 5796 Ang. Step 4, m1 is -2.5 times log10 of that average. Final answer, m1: 0.05 mag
